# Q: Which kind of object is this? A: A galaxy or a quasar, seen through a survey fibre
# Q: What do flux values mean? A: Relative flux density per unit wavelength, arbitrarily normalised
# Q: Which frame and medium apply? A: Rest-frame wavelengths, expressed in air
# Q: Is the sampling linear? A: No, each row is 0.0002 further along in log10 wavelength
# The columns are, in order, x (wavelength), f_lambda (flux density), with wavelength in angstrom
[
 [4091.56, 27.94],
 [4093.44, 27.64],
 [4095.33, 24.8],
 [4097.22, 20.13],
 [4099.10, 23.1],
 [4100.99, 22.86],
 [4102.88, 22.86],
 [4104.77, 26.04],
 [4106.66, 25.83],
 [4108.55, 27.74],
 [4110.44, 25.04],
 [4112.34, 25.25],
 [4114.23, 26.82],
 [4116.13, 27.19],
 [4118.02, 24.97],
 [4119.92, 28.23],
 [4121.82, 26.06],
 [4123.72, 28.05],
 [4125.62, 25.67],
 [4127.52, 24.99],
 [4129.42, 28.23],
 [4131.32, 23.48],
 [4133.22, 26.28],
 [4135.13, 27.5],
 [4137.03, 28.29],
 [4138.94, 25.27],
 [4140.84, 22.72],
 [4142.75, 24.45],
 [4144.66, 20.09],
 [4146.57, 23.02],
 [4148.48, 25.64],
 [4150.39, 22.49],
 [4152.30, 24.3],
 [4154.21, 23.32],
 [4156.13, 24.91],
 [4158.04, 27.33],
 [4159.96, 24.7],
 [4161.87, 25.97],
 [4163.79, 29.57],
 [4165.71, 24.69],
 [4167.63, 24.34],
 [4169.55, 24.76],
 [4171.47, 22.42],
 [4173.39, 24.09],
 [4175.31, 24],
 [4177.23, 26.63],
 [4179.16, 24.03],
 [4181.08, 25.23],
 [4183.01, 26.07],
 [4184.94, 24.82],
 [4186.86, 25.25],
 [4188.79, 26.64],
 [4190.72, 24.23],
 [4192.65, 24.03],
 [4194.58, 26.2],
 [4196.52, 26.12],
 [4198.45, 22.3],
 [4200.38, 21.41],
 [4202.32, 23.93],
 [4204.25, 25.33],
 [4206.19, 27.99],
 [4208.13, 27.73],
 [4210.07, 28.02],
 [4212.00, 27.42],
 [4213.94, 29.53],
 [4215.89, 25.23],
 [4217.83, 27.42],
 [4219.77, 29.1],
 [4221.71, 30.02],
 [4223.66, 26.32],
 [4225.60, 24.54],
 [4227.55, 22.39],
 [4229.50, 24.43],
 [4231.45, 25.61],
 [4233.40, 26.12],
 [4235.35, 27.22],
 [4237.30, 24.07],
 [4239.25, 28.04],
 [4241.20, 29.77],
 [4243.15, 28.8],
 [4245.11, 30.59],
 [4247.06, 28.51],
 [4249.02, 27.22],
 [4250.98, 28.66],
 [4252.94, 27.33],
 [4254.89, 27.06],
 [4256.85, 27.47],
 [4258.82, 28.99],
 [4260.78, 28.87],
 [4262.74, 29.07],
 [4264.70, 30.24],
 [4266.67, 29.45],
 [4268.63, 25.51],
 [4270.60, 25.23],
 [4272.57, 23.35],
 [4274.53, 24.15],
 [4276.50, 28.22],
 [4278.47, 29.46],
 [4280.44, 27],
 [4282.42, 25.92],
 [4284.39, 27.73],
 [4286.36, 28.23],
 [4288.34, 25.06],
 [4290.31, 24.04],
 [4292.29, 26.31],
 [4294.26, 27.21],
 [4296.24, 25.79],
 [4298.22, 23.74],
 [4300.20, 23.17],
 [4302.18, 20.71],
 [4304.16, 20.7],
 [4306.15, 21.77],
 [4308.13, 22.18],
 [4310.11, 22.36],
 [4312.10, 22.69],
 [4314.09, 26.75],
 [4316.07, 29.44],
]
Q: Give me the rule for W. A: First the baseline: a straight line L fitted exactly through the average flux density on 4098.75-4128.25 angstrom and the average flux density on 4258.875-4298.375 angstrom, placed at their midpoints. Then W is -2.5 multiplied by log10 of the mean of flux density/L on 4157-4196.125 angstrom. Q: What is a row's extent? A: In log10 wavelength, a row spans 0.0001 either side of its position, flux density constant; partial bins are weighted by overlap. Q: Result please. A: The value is 0.038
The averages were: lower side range 25.7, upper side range 26.8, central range 25.3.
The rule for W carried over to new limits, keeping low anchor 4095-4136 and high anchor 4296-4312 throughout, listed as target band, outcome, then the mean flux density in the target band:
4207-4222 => -0.17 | 28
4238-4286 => -0.20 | 27.8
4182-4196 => -0.05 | 25.3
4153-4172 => -0.02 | 25.2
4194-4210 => -0.05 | 25.3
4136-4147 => 0.05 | 24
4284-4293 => -0.16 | 26.2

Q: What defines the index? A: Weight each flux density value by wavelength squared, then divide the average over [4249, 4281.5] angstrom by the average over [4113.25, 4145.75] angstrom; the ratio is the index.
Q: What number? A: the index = 1.14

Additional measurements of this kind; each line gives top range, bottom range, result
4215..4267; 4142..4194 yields 1.15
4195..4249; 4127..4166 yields 1.10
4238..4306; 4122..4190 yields 1.12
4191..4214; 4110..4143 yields 1.02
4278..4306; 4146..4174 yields 1.08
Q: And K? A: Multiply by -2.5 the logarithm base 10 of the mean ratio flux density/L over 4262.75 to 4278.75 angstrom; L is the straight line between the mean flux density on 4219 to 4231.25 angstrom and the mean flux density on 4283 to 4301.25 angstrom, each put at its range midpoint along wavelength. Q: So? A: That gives -0.048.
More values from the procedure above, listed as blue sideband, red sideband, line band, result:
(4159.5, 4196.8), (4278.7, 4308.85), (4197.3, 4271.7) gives -0.085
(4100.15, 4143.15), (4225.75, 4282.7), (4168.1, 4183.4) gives 0.076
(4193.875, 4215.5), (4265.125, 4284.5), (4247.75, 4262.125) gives -0.061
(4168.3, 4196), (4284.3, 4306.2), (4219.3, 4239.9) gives -0.057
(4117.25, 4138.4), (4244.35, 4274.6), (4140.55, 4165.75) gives 0.093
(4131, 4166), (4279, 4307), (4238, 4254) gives -0.147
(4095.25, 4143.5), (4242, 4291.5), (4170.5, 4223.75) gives 0.032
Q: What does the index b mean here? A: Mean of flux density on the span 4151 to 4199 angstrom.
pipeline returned 25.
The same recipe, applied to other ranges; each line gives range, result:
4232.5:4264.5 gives 28.1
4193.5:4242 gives 26.2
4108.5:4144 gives 26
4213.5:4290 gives 27.2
